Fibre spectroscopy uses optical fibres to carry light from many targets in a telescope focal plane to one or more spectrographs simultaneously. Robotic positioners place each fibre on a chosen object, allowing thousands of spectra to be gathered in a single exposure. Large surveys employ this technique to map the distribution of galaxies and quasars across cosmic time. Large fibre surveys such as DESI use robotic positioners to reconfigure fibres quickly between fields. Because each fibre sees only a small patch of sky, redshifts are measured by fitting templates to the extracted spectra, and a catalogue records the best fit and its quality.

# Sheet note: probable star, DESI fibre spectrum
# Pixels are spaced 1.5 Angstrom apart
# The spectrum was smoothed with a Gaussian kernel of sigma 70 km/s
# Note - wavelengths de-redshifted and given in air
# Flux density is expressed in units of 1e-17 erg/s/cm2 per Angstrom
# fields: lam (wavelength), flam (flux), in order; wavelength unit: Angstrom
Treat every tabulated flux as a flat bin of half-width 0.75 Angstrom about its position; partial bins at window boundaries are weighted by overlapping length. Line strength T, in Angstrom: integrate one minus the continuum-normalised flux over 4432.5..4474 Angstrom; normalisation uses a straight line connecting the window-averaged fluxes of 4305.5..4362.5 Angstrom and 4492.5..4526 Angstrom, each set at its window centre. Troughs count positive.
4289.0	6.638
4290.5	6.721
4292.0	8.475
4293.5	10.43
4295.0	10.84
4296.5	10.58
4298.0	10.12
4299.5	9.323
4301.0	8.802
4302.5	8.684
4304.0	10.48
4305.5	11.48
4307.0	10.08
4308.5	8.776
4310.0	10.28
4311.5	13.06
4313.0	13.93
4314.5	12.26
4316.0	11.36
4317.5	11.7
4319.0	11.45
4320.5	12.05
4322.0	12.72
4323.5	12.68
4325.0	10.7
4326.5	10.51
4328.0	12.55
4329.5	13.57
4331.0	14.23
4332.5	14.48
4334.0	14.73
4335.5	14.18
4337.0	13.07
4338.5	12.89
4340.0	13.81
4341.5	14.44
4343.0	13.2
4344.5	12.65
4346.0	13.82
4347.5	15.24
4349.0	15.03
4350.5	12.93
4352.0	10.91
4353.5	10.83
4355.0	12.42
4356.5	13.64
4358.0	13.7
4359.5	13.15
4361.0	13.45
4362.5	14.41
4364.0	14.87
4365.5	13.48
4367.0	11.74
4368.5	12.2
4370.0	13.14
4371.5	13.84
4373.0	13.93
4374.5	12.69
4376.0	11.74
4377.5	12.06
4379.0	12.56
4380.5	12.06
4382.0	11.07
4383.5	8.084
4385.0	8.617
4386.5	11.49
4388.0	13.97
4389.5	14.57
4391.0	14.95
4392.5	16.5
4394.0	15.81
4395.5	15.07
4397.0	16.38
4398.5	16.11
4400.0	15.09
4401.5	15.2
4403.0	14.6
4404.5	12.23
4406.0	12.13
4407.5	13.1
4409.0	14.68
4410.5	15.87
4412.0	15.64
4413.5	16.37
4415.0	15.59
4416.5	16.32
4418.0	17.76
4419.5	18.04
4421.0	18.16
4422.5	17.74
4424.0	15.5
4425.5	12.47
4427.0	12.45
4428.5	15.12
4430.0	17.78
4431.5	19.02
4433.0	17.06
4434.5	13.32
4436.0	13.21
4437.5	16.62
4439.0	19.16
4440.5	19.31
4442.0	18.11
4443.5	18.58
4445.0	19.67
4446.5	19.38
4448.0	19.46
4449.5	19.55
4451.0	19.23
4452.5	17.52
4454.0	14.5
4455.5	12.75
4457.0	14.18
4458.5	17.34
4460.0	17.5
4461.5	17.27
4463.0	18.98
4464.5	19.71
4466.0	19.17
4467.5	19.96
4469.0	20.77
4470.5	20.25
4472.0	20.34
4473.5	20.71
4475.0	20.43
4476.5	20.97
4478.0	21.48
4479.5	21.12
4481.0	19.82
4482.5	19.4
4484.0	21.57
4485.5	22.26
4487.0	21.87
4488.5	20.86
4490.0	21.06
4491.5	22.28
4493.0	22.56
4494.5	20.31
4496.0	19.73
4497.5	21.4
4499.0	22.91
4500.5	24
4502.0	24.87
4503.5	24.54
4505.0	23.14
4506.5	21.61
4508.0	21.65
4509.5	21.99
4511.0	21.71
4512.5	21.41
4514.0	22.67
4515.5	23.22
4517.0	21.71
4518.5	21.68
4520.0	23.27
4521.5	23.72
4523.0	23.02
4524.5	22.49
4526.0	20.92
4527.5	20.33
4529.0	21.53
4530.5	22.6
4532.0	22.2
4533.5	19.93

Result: 2.9 Angstrom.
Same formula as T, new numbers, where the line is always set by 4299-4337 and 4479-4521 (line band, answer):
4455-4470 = 1.5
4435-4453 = 0.6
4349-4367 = 1.2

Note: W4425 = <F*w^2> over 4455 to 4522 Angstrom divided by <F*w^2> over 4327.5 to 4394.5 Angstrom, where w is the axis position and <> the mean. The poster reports 1.68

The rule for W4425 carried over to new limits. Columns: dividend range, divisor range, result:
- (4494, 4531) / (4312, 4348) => 1.86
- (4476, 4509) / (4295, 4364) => 1.90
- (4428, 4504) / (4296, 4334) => 1.81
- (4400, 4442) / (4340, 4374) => 1.22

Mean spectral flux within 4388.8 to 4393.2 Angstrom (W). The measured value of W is 15.3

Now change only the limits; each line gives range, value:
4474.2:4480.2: 21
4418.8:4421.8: 18.1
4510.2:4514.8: 21.9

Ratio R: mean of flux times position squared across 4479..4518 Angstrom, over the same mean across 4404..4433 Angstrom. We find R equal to 1.45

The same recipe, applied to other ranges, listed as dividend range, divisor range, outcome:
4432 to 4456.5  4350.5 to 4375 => 1.38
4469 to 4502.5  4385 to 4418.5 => 1.50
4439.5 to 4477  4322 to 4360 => 1.49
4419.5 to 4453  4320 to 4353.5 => 1.37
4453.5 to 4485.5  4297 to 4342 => 1.71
